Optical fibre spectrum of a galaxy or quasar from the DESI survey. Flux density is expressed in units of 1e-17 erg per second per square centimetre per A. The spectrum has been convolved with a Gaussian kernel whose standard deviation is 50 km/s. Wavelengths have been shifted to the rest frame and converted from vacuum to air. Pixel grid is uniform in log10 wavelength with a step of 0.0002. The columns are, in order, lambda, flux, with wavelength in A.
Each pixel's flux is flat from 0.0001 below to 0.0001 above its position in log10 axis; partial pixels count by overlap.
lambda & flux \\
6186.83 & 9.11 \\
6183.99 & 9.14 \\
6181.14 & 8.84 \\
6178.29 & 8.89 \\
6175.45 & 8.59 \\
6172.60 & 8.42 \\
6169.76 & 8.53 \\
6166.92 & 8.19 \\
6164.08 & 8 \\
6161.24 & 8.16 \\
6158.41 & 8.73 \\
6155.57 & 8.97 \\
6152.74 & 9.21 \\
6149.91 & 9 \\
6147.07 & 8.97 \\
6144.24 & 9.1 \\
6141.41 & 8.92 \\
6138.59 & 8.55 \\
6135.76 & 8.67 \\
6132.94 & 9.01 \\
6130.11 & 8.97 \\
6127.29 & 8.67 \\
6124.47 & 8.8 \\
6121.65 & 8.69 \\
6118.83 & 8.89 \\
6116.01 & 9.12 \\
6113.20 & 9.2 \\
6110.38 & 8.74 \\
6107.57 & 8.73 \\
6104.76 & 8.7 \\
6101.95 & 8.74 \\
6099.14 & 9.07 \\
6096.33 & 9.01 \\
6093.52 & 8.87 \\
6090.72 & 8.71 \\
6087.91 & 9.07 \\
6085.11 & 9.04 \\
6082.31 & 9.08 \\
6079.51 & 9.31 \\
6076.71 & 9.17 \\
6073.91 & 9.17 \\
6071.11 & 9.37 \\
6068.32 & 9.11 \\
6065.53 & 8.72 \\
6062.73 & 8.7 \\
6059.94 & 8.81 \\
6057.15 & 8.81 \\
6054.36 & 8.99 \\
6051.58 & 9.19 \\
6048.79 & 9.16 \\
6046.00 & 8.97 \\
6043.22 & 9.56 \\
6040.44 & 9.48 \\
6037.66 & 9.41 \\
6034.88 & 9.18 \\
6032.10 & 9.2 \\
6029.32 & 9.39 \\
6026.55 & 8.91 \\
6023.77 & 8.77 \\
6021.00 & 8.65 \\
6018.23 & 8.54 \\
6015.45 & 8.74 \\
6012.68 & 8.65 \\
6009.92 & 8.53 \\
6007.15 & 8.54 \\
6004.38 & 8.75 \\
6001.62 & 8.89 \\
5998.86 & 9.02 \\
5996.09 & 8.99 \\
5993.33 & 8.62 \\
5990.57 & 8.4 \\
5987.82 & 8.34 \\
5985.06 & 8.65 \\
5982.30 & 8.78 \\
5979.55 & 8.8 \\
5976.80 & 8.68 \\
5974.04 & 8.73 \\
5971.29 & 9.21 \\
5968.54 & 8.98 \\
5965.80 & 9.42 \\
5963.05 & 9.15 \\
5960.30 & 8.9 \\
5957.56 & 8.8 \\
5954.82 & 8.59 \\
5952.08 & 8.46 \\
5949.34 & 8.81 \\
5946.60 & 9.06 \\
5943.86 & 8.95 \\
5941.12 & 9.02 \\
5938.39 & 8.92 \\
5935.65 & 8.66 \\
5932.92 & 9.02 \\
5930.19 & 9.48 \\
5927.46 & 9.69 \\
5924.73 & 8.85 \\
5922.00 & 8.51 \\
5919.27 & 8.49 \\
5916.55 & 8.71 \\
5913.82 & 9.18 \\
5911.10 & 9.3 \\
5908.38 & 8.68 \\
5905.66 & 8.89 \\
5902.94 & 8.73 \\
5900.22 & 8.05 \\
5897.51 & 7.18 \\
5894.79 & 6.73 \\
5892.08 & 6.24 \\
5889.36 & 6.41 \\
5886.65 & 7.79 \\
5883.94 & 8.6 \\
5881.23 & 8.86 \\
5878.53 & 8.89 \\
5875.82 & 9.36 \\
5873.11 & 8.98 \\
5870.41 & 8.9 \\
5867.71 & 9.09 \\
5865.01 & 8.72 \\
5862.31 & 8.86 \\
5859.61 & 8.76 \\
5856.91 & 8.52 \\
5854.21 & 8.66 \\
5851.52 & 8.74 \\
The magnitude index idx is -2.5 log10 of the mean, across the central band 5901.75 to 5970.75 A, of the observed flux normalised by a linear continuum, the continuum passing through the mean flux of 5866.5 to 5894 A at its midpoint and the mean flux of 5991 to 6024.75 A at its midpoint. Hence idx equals -0.06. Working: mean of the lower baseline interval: 8.28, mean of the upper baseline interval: 8.71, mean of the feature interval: 8.93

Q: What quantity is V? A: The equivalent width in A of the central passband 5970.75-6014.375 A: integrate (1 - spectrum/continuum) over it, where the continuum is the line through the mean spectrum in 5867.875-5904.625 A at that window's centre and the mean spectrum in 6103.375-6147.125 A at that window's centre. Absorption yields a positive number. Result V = -1.5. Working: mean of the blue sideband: 8.1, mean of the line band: 8.71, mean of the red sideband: 8.86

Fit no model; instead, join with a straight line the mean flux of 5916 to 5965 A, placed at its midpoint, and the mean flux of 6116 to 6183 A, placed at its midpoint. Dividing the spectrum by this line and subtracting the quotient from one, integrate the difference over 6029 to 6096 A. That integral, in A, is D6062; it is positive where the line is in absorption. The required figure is -2.2 A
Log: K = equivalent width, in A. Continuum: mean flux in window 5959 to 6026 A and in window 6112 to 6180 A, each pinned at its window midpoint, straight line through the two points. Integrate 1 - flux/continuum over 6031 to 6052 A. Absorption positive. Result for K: -1.20 A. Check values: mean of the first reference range 8.78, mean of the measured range 9.27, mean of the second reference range 8.76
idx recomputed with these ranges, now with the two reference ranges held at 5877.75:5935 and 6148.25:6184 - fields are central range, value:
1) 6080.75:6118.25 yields -0.04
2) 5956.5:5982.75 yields -0.06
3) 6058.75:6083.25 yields -0.06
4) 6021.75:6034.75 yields -0.07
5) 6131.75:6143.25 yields -0.02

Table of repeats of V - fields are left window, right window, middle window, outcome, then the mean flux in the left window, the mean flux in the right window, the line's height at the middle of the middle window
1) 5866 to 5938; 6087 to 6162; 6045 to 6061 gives -0.4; 8.52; 8.87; 8.75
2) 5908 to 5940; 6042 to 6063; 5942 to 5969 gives 0.2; 8.97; 9.04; 8.98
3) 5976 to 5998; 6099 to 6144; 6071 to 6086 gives -0.7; 8.67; 8.84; 8.79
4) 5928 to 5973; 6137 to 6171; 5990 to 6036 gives 0.4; 8.98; 8.69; 8.89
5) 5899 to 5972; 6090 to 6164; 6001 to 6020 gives 0.5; 8.91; 8.84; 8.88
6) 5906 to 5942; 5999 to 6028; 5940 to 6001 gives 0.0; 8.96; 8.71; 8.83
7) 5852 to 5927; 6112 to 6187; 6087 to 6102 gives -0.4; 8.46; 8.78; 8.72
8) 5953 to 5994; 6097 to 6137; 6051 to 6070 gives -0.1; 8.8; 8.86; 8.84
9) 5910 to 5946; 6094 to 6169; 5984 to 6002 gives 0.5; 8.98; 8.8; 8.92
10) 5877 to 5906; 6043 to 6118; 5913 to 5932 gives -2.3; 7.82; 8.99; 8.02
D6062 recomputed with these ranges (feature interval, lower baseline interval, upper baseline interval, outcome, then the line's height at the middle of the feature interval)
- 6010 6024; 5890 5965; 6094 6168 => 0.1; 8.7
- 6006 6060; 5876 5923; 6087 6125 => -2.1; 8.65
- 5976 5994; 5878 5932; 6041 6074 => 0.2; 8.72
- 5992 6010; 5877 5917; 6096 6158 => -0.6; 8.48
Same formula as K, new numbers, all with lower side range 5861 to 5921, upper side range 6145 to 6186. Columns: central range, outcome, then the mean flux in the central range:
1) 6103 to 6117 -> -0.4 A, 8.89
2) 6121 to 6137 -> -0.3 A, 8.81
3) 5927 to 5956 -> -1.7 A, 8.95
